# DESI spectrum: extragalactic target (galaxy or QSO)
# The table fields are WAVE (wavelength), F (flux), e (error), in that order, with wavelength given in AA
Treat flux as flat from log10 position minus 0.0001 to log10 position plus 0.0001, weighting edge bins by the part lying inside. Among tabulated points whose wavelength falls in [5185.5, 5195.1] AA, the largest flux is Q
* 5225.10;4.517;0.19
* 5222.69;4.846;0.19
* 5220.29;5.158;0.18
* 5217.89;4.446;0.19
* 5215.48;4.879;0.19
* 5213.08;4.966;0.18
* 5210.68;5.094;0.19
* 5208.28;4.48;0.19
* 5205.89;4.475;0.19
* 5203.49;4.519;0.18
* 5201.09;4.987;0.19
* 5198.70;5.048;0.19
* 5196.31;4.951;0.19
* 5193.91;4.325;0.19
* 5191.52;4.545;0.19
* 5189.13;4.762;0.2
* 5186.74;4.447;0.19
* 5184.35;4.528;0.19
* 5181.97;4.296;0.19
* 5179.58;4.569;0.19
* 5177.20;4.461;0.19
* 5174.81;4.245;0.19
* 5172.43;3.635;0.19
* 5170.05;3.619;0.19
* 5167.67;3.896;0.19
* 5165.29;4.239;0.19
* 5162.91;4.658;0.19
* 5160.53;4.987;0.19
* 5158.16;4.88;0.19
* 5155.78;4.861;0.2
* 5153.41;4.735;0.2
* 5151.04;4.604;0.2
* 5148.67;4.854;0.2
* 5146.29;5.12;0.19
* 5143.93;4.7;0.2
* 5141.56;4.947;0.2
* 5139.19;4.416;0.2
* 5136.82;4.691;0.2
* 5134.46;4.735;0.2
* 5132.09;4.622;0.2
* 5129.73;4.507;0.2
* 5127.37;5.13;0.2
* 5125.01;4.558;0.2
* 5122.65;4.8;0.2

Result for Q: 4.762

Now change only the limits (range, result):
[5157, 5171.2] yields 4.987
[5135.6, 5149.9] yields 5.12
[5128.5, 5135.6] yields 4.735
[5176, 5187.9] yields 4.569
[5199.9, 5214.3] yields 5.094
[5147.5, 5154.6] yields 4.854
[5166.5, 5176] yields 4.245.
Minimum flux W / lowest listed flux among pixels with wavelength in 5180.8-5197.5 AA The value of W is 4.296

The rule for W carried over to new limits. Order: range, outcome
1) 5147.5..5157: 4.604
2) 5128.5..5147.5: 4.416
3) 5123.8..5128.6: 4.558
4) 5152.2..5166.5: 4.239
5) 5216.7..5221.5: 4.446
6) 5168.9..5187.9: 3.619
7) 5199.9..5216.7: 4.475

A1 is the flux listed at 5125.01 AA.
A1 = 4.558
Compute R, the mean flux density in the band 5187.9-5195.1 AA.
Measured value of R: 4.54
